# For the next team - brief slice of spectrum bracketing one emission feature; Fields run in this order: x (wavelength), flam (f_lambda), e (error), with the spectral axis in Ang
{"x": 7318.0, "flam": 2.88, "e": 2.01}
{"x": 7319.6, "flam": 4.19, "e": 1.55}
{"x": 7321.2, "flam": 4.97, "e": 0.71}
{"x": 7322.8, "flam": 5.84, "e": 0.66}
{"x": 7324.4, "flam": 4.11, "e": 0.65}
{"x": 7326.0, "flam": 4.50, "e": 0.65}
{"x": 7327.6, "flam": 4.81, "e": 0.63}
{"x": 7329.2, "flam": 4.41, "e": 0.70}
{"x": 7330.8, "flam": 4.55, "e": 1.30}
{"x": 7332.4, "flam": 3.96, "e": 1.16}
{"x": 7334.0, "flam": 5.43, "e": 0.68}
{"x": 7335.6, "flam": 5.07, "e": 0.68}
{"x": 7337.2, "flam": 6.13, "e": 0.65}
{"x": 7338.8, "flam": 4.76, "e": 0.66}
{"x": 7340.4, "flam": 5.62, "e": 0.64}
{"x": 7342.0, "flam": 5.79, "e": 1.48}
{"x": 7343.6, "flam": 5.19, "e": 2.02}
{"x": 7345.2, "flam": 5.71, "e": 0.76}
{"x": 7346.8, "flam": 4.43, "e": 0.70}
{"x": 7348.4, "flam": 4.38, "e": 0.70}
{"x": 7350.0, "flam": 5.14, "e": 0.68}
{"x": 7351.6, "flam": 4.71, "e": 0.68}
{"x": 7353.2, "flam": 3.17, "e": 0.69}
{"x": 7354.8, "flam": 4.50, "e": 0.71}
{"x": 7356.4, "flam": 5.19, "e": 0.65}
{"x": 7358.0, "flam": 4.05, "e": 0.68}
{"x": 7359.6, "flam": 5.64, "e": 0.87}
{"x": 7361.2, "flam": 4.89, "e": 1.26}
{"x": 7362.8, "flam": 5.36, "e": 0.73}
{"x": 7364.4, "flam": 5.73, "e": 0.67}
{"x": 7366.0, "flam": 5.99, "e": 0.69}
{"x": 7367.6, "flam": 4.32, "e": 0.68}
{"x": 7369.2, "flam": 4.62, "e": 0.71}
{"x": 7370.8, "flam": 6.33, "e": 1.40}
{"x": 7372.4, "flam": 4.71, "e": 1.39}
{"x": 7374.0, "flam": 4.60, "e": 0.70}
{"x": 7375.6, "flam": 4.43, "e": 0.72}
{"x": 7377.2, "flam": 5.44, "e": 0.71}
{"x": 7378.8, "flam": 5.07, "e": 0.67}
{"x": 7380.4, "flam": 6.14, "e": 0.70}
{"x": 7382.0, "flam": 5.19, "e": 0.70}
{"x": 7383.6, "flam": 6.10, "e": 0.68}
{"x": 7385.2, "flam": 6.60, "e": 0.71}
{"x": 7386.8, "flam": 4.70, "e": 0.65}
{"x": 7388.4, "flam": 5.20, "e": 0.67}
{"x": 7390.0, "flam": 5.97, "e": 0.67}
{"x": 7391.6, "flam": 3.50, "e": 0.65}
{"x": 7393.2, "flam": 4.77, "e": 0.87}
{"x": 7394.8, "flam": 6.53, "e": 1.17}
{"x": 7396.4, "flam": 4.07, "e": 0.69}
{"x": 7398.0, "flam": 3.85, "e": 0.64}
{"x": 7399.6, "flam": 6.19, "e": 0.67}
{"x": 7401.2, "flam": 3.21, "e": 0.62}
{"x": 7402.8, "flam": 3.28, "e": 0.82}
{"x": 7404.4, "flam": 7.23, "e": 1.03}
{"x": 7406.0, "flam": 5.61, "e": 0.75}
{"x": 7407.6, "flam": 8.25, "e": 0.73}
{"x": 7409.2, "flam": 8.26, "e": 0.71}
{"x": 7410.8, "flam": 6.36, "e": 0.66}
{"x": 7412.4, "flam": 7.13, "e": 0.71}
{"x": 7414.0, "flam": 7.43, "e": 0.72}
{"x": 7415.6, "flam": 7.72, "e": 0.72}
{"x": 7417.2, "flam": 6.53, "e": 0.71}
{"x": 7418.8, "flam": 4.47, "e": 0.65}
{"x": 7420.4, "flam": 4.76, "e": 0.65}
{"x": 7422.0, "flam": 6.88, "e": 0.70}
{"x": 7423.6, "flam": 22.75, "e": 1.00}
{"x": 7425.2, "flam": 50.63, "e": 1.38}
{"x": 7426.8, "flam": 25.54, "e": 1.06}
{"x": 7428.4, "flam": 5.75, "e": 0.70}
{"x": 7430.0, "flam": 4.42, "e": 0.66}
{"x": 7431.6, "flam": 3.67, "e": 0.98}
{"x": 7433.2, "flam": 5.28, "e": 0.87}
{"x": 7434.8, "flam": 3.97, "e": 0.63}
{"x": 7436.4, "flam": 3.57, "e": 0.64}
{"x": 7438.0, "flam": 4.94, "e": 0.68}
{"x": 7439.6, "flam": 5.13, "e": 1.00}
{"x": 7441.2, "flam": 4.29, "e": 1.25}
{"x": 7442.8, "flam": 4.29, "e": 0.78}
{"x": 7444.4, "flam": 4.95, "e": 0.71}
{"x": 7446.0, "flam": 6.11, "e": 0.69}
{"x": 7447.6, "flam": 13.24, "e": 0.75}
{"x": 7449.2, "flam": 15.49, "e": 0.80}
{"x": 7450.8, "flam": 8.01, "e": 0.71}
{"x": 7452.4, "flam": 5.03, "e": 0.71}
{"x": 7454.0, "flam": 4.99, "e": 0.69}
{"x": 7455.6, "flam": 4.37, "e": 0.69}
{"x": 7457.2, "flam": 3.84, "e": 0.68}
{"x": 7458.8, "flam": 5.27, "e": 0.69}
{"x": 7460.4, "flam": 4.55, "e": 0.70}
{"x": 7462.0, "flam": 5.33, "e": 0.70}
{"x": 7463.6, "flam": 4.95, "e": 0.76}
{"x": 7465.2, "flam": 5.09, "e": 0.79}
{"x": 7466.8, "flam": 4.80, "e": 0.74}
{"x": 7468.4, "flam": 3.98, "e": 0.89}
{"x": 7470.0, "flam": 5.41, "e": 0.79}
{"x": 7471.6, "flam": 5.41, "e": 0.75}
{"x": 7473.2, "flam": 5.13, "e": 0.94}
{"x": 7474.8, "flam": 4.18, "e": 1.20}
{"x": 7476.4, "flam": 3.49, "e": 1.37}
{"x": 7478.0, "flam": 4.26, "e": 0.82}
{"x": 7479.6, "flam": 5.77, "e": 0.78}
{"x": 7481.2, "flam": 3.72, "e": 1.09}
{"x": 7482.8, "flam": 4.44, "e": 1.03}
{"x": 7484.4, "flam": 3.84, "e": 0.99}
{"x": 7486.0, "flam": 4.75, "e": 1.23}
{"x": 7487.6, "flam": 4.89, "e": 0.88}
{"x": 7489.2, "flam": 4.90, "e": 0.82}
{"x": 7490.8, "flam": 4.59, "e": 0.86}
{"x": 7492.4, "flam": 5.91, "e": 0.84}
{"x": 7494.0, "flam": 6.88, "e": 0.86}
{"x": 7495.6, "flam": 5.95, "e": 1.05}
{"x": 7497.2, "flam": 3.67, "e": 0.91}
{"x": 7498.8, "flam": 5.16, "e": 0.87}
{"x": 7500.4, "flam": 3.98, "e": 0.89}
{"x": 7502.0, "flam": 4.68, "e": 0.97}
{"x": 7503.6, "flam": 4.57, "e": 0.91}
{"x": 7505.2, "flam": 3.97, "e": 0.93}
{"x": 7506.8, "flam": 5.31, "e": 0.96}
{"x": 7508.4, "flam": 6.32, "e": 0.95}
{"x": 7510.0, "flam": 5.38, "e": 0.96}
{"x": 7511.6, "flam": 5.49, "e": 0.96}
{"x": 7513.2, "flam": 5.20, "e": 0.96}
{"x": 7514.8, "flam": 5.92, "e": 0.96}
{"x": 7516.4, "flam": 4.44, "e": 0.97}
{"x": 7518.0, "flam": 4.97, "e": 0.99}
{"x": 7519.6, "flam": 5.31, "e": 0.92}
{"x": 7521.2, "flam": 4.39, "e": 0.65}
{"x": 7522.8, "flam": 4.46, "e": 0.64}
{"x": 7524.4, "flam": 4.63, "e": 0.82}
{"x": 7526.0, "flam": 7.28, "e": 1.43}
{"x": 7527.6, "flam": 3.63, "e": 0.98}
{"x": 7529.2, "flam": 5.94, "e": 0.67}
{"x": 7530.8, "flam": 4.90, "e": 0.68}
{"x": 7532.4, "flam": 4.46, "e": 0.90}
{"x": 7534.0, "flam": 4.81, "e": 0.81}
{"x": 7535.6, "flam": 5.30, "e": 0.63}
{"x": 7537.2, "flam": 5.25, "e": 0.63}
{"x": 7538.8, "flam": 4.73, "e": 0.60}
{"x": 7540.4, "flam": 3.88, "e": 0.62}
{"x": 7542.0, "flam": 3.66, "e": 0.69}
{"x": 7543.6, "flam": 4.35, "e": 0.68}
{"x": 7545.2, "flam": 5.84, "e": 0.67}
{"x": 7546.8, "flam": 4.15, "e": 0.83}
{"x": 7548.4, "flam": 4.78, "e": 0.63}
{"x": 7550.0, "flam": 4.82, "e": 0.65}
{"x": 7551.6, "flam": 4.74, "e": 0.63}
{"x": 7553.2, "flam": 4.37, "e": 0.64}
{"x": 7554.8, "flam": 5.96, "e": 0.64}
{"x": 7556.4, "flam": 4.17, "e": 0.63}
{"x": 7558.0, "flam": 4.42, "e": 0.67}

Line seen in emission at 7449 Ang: [N II] 6583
